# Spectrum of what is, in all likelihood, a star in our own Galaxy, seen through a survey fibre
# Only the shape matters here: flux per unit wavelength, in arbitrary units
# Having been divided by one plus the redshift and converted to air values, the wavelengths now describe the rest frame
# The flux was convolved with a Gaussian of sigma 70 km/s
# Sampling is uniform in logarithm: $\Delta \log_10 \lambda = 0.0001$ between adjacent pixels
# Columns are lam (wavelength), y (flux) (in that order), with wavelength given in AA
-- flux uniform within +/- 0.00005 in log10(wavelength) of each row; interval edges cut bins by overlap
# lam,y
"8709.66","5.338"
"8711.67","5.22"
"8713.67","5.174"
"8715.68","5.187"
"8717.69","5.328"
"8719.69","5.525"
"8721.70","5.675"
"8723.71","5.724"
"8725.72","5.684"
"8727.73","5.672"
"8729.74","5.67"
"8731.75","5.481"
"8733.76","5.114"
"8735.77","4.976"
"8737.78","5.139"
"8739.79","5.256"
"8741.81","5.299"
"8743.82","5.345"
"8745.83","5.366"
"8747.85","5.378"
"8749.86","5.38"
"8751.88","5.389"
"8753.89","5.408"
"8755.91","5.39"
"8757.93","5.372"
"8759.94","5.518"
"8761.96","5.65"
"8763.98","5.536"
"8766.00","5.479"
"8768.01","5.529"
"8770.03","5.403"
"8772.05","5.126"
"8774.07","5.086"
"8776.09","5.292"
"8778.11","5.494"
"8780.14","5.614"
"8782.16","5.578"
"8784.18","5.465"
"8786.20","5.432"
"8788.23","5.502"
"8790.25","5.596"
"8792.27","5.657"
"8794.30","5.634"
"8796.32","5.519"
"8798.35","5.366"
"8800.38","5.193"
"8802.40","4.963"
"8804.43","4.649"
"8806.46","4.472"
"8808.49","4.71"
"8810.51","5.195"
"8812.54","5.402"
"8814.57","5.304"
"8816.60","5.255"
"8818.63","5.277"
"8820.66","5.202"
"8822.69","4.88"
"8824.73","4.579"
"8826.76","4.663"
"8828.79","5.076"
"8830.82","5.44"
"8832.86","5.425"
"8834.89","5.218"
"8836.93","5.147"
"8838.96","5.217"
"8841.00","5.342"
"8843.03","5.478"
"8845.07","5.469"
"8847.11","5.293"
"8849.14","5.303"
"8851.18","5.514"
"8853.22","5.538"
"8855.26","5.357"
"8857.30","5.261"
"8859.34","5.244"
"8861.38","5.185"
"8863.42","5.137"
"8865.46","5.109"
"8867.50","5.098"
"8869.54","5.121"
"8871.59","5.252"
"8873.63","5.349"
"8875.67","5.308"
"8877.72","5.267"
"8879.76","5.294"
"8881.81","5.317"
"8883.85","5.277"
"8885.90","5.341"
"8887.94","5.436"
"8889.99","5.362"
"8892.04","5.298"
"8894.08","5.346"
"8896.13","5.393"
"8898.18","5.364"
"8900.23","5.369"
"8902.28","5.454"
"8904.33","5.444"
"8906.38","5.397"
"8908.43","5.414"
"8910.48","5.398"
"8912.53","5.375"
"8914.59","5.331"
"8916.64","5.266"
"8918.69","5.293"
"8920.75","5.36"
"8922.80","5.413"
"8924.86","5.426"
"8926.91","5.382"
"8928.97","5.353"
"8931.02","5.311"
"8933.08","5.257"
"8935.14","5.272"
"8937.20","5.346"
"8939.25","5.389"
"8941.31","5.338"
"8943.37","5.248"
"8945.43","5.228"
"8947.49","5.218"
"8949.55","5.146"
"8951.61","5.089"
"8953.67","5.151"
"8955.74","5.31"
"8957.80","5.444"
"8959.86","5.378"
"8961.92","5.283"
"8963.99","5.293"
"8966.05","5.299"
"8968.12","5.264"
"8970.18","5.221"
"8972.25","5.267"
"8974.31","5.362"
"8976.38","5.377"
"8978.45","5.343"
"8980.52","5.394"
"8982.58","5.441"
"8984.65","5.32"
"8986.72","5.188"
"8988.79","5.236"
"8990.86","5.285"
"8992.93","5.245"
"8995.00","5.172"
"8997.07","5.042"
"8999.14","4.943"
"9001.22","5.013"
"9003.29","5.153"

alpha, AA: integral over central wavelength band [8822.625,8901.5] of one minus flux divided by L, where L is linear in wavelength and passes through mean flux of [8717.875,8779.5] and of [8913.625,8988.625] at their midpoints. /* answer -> 1.30 AA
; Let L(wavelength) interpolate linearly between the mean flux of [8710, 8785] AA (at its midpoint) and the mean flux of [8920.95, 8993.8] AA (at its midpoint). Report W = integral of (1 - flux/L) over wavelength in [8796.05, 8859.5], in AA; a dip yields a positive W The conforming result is 2.2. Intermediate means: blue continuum 5.4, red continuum 5.3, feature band 5.18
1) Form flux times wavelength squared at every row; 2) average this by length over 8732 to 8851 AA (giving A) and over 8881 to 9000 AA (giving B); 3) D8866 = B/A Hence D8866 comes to 1.0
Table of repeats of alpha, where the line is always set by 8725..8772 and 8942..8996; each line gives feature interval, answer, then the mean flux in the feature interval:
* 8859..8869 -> 0.36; 5.15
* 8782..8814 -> 0.67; 5.26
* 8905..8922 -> -0.15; 5.36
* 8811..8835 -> 0.98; 5.14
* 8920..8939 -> -0.17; 5.35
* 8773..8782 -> 0.00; 5.39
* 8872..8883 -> 0.05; 5.31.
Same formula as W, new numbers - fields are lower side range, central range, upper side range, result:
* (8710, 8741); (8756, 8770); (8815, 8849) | -0.48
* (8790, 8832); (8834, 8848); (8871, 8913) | -0.25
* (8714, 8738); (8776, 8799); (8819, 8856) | -0.88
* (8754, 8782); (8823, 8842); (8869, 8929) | 0.96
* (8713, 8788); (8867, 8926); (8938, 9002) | -0.34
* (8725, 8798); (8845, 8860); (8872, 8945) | 0.02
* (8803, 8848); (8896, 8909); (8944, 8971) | -0.52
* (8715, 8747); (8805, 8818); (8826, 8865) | 0.66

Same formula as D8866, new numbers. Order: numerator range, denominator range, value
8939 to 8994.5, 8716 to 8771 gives 1.02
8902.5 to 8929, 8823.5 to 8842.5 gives 1.07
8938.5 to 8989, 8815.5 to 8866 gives 1.04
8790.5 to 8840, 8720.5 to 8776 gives 0.97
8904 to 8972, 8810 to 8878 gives 1.04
